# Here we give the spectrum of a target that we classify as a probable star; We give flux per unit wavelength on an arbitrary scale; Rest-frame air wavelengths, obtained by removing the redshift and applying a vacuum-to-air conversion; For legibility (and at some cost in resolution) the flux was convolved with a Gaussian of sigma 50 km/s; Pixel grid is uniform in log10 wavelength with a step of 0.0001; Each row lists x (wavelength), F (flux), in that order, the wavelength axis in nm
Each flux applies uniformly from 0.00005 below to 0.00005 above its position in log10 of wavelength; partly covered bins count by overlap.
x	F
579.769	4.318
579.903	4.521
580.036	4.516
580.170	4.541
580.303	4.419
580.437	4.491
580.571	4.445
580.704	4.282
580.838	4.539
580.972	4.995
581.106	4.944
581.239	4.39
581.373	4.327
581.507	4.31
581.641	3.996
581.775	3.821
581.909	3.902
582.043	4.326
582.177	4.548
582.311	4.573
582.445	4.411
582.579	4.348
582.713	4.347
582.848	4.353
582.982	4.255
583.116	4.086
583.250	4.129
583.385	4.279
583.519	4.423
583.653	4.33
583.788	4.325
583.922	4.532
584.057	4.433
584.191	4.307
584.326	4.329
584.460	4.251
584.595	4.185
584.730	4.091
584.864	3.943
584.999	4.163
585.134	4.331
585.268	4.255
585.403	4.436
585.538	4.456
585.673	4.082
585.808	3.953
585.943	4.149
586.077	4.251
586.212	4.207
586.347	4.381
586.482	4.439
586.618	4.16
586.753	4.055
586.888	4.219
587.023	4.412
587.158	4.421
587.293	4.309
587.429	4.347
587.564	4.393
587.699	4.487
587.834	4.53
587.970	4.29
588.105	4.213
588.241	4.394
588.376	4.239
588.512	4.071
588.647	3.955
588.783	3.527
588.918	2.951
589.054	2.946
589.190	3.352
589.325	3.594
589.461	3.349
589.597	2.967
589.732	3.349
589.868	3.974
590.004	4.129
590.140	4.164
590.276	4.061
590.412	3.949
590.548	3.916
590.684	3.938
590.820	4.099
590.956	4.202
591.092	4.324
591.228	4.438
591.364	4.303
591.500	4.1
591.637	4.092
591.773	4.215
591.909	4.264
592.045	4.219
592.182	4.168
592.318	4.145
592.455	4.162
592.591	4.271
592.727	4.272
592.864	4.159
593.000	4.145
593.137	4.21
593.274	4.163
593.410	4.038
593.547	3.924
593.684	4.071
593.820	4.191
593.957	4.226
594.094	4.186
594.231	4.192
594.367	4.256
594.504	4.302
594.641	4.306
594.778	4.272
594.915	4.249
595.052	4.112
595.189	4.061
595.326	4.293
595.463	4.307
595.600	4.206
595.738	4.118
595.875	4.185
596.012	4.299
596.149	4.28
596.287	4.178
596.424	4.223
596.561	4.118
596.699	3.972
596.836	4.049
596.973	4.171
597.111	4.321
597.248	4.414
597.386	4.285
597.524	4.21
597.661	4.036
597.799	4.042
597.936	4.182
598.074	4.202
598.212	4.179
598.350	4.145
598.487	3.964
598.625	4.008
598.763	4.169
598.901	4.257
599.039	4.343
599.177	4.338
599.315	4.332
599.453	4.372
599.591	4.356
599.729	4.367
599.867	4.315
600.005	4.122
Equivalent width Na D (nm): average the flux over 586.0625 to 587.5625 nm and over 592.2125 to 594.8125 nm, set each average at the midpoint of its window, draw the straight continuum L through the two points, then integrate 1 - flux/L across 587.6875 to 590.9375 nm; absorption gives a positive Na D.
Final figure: 0.31 nm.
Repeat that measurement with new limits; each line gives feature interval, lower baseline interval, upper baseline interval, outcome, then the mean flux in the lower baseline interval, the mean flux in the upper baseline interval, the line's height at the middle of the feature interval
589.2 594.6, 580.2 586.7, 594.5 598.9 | 0.21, 4.31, 4.18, 4.23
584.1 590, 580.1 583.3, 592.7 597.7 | 0.32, 4.37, 4.19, 4.3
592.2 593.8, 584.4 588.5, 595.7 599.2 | 0.03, 4.26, 4.18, 4.21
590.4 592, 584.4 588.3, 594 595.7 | 0.03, 4.27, 4.23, 4.24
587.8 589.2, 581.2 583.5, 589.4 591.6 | 0.06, 4.26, 3.96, 4.03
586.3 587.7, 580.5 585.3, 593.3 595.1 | -0.02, 4.32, 4.18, 4.27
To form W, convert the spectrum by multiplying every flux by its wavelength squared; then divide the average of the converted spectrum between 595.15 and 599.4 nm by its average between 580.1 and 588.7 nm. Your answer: 1.02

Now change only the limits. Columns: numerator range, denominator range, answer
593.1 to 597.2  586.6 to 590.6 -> 1.08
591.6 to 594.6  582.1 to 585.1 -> 1.00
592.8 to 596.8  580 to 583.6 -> 1.00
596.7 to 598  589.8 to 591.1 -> 1.05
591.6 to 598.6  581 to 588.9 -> 1.01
